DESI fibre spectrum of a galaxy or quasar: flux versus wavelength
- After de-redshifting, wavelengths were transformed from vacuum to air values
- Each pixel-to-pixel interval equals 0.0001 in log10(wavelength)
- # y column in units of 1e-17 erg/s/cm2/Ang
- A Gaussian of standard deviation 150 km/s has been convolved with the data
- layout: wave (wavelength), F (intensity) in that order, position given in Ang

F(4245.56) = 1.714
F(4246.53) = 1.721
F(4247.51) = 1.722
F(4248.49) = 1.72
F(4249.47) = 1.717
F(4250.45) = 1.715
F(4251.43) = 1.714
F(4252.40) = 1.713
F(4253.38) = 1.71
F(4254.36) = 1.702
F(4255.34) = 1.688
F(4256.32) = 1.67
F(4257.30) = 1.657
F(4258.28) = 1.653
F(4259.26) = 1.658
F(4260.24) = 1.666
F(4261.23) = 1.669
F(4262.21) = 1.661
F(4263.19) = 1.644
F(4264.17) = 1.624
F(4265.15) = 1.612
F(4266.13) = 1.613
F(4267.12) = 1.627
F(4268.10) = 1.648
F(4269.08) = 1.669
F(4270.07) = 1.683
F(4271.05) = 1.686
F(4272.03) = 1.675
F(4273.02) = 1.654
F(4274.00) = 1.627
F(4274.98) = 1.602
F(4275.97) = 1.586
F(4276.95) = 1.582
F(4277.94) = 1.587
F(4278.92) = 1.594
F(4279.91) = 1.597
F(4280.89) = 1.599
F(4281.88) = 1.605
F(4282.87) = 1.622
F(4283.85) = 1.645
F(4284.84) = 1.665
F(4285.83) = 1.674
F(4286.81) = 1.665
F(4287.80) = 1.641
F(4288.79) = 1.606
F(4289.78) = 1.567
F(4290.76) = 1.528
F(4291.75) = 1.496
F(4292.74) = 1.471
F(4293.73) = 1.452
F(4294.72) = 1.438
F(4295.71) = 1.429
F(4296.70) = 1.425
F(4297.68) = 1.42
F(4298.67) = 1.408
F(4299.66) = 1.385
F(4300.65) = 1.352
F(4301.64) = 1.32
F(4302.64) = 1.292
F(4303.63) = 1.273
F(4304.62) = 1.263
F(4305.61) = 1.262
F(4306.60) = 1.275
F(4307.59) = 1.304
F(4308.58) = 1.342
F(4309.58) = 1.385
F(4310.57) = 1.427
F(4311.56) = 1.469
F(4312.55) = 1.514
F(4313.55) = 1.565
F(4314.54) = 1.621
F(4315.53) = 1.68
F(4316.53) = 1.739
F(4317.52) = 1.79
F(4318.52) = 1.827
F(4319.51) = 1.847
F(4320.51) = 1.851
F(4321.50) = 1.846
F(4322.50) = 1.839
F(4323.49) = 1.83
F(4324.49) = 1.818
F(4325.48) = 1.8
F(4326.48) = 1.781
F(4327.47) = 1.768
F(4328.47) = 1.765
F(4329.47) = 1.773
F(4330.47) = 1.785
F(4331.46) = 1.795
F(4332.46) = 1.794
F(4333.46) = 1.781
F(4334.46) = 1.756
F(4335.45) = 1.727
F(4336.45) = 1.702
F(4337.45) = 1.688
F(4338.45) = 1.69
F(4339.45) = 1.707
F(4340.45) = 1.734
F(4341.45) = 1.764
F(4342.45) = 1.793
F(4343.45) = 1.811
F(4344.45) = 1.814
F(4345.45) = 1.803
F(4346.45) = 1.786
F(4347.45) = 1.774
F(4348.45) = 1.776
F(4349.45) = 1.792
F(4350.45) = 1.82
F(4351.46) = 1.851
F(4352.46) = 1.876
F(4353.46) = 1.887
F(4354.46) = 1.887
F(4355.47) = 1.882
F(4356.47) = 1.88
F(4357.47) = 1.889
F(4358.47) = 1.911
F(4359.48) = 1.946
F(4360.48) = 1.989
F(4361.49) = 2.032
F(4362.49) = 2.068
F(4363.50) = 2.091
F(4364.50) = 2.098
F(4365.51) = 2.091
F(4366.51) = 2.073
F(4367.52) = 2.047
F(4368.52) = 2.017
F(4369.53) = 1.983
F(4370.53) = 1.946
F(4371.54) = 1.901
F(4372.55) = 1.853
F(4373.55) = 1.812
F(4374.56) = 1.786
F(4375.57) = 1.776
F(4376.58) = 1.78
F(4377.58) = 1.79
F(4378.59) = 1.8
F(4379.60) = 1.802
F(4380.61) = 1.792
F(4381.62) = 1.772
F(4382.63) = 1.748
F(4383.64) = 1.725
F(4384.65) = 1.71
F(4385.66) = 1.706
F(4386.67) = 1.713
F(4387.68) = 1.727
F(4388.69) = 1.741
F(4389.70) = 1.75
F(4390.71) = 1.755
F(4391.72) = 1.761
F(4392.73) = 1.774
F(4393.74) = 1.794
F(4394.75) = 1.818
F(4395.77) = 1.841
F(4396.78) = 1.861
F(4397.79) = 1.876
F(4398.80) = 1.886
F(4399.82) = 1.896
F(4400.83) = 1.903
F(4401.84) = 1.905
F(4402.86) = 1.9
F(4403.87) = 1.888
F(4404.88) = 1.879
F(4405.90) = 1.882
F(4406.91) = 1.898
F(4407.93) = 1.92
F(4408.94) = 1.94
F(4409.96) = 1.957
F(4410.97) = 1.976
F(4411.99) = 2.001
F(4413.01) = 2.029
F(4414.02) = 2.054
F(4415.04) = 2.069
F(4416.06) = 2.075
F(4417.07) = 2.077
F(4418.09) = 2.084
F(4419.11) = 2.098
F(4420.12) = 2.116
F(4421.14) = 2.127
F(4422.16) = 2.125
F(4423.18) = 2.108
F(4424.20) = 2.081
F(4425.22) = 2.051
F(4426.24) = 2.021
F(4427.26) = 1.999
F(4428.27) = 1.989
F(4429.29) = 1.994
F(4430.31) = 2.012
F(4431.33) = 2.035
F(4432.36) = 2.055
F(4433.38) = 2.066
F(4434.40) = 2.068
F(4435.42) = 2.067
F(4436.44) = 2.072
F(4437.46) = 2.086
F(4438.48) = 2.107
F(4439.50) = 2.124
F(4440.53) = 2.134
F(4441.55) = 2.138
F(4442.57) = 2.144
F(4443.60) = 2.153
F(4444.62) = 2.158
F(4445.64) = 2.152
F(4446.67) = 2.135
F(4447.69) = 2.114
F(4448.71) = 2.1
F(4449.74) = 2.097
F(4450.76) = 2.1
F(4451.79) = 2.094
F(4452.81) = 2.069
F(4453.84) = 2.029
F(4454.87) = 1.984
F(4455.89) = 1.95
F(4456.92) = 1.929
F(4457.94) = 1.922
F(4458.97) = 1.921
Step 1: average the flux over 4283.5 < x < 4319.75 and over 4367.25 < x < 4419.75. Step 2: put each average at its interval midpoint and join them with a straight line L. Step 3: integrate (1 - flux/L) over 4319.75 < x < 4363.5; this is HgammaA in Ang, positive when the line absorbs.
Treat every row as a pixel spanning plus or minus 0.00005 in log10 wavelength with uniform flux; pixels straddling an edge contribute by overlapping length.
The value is -4.3 Ang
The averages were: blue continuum 1.5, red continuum 1.87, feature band 1.82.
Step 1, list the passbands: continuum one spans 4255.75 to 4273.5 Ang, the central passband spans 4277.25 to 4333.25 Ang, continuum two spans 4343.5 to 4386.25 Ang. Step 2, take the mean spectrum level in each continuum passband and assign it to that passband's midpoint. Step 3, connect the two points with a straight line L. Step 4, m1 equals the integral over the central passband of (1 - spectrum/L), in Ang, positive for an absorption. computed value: 5.2 Ang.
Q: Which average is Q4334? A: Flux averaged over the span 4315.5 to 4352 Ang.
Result 1.78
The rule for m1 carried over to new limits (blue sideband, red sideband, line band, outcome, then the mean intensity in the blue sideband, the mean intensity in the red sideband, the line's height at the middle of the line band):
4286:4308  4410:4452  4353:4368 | -2.2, 1.43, 2.08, 1.74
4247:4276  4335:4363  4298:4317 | 3.7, 1.67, 1.83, 1.75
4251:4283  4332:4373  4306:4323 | 1.6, 1.65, 1.87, 1.77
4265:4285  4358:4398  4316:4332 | -0.6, 1.63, 1.86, 1.74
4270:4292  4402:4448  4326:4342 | 0.2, 1.62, 2.05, 1.78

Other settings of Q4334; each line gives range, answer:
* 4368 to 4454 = 1.96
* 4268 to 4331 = 1.58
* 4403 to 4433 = 2.02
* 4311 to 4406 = 1.82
